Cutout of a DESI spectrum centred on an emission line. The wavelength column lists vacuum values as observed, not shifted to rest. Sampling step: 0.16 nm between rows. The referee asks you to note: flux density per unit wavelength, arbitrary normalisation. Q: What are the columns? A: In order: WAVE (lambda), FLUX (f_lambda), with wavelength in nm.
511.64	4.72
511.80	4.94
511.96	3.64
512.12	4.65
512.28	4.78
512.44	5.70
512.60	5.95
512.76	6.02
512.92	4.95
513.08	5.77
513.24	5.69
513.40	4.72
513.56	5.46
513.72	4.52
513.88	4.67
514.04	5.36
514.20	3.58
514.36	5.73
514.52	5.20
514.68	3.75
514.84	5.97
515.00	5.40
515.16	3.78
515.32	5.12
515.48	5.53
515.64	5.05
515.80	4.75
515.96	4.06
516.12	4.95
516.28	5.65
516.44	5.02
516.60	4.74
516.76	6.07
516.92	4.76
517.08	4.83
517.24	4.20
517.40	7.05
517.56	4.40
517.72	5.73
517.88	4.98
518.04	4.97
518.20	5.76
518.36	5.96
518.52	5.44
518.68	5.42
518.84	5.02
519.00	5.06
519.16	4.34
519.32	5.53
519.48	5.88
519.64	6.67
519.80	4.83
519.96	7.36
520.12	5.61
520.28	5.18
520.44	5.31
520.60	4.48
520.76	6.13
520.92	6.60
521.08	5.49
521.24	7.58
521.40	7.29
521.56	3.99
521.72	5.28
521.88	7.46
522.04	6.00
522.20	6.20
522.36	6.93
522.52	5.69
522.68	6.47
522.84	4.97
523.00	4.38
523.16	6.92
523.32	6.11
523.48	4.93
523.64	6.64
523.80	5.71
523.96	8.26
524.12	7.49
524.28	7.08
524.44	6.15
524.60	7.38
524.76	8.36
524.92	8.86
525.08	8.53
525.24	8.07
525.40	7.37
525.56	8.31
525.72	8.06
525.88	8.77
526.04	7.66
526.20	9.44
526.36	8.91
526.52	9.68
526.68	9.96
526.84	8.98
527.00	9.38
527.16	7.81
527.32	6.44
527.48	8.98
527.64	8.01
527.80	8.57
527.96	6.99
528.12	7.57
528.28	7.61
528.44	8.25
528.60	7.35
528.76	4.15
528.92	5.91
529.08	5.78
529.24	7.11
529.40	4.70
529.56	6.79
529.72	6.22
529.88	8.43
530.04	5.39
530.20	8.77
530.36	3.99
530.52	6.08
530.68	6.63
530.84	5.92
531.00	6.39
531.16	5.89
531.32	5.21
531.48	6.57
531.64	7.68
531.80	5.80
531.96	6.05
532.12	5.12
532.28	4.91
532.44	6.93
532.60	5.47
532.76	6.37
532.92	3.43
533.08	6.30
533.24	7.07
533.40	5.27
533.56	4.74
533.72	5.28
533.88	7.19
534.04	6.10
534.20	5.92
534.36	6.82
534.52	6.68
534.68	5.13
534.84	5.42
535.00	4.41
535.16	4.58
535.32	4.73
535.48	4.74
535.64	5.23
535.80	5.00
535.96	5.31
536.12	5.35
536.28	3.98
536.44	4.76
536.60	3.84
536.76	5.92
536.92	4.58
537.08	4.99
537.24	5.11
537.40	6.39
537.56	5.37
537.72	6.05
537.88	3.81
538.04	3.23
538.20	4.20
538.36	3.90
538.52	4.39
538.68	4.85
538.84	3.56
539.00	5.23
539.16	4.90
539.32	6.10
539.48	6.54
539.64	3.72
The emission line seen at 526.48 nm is Mg II 2798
